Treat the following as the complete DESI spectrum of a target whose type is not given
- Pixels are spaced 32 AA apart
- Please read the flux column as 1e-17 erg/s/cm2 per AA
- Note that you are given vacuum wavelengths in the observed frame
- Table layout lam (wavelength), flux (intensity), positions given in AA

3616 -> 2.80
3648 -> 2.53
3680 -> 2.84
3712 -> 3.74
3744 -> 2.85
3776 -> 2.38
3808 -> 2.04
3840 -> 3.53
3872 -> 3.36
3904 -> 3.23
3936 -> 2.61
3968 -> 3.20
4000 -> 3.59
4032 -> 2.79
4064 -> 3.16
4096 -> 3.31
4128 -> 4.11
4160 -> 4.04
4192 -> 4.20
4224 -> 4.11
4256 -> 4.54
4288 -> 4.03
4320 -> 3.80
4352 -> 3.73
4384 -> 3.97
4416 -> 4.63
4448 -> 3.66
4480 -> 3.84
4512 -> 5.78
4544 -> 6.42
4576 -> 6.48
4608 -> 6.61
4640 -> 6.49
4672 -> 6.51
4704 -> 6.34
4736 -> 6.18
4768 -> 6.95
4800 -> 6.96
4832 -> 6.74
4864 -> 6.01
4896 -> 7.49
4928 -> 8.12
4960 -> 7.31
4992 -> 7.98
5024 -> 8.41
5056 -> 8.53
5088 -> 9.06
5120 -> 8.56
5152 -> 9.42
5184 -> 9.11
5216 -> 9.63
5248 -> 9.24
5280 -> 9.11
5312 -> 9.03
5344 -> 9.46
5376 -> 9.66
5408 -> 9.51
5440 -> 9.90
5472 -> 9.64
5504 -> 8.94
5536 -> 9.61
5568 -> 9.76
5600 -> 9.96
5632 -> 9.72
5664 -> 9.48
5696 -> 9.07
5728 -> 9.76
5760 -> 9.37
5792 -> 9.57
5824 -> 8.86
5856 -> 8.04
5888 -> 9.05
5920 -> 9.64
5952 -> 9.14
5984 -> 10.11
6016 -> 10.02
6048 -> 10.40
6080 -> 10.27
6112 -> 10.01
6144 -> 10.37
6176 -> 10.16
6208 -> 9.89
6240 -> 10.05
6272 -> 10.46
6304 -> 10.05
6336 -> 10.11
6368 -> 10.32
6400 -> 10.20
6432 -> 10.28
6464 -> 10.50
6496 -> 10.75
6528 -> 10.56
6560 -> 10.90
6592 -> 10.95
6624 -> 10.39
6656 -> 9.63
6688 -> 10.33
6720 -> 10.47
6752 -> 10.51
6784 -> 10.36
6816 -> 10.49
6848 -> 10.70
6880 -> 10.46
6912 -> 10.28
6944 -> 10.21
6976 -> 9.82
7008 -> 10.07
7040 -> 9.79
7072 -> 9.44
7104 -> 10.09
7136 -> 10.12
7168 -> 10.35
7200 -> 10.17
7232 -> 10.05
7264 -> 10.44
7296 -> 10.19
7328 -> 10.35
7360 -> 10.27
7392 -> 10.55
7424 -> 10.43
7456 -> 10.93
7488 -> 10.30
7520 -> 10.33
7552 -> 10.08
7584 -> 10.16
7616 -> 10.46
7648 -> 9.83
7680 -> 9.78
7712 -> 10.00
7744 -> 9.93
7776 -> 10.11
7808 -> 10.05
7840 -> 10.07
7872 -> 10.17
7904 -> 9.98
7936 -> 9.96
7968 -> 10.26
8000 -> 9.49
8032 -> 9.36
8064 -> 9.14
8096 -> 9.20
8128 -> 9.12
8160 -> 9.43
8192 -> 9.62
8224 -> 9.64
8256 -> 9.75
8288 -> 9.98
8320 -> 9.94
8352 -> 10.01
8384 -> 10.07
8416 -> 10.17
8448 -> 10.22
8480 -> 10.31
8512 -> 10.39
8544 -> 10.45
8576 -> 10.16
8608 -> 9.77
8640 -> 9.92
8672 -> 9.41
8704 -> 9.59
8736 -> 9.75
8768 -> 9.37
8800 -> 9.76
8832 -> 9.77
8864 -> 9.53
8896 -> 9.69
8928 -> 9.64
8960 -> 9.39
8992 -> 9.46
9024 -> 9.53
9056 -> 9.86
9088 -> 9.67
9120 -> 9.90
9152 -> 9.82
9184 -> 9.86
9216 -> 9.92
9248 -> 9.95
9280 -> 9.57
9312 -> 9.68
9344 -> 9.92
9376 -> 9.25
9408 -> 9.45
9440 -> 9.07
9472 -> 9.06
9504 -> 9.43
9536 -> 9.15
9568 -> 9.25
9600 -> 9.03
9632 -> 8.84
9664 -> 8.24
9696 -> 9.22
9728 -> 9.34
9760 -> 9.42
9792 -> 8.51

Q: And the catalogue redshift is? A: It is 0.13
